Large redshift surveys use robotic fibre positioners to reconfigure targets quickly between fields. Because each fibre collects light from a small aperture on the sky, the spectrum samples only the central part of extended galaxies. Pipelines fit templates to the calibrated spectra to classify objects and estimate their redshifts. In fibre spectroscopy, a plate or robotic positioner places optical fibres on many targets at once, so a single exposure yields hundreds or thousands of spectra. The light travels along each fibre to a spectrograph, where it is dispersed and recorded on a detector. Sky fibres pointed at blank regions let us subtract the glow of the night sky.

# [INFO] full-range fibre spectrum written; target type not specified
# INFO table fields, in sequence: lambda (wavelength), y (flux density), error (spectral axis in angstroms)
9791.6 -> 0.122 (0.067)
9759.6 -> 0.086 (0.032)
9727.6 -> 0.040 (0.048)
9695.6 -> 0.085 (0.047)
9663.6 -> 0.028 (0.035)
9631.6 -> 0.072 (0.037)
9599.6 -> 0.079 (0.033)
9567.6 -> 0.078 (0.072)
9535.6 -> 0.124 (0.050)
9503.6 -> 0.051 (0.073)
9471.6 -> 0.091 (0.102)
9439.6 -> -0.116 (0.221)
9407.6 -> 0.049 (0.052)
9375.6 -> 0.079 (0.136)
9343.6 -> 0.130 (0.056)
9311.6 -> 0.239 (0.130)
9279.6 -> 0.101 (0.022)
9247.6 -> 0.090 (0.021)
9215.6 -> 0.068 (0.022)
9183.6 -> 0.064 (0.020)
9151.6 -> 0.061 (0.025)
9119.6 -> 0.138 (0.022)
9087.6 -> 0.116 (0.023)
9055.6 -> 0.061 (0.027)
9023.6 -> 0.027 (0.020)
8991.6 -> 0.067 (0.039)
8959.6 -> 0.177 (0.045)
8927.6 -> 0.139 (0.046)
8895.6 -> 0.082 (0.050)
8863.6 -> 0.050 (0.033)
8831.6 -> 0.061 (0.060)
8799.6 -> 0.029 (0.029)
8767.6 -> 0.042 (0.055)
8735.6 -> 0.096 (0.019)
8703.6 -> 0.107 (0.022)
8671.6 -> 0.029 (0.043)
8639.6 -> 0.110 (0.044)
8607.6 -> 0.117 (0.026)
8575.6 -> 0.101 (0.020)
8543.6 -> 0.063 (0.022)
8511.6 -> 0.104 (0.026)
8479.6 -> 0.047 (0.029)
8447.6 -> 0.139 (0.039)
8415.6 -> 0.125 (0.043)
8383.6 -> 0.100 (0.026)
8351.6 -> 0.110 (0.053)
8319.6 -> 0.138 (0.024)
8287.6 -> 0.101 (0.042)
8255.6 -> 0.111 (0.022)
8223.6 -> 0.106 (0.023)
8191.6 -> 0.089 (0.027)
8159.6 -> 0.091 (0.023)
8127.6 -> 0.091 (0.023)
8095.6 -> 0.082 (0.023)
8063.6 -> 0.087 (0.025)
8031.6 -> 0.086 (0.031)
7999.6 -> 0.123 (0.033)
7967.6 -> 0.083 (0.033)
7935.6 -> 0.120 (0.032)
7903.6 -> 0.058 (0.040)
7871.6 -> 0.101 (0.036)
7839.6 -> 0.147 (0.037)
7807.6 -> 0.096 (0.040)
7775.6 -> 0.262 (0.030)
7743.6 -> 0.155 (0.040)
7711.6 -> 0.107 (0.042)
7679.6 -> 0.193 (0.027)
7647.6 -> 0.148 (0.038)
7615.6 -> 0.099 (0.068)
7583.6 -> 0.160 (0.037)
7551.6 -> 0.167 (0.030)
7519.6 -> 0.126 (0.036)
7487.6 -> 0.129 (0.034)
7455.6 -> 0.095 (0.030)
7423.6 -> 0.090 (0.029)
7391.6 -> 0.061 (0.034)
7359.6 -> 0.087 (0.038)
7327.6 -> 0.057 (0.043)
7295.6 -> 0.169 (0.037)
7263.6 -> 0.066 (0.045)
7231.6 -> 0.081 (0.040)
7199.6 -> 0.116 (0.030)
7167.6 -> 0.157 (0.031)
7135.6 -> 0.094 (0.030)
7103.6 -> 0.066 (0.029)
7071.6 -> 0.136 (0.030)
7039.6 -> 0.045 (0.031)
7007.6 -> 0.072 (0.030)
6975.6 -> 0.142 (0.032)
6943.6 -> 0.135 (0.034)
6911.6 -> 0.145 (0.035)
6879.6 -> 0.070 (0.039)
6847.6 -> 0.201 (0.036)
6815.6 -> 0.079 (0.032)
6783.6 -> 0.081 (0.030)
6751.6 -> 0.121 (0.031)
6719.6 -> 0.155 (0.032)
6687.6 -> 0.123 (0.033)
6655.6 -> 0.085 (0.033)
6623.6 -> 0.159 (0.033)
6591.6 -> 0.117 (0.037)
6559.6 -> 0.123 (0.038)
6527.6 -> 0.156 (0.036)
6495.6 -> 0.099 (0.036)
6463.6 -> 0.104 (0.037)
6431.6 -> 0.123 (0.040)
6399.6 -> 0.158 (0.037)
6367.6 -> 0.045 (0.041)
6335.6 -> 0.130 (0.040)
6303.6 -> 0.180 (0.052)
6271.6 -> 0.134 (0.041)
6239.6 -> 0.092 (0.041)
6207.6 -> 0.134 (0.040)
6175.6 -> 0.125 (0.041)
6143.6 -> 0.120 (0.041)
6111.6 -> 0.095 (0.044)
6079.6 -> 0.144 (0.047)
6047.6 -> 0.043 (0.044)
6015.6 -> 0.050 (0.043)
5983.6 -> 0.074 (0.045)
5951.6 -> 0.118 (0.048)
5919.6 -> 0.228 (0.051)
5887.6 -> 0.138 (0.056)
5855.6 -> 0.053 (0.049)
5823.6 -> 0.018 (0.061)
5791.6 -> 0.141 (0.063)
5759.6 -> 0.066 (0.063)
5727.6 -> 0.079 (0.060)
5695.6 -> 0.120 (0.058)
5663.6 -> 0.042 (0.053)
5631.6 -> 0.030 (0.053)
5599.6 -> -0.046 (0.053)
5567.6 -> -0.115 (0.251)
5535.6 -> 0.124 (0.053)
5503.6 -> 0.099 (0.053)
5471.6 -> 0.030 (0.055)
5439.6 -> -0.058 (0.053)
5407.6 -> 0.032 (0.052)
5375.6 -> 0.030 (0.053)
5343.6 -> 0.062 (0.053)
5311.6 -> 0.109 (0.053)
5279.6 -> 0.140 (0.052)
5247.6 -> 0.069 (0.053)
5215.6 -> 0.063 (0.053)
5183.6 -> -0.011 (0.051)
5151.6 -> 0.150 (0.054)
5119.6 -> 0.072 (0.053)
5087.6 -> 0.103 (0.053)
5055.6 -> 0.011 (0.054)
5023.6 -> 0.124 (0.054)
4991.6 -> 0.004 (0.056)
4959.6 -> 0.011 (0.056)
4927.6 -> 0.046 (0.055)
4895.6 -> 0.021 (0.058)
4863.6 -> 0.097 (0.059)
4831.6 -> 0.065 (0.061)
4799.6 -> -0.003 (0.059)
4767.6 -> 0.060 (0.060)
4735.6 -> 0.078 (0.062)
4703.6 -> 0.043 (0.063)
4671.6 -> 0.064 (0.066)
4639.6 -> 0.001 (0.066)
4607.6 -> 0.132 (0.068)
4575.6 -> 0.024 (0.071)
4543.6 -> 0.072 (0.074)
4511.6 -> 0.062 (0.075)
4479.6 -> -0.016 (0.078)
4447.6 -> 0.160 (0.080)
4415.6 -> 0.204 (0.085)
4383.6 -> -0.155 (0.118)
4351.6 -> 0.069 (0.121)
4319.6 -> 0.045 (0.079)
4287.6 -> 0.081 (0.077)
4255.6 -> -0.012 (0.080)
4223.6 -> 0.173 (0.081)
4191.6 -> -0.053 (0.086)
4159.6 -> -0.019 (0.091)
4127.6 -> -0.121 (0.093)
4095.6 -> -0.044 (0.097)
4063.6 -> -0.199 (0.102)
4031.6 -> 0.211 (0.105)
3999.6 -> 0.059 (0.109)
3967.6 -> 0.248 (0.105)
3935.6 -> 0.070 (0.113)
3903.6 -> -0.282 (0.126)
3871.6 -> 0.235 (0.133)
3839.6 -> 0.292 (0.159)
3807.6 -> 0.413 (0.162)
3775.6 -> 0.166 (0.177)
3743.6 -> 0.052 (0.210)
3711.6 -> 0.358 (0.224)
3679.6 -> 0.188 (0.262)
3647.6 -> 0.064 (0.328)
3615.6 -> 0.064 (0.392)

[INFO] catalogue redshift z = 0.550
